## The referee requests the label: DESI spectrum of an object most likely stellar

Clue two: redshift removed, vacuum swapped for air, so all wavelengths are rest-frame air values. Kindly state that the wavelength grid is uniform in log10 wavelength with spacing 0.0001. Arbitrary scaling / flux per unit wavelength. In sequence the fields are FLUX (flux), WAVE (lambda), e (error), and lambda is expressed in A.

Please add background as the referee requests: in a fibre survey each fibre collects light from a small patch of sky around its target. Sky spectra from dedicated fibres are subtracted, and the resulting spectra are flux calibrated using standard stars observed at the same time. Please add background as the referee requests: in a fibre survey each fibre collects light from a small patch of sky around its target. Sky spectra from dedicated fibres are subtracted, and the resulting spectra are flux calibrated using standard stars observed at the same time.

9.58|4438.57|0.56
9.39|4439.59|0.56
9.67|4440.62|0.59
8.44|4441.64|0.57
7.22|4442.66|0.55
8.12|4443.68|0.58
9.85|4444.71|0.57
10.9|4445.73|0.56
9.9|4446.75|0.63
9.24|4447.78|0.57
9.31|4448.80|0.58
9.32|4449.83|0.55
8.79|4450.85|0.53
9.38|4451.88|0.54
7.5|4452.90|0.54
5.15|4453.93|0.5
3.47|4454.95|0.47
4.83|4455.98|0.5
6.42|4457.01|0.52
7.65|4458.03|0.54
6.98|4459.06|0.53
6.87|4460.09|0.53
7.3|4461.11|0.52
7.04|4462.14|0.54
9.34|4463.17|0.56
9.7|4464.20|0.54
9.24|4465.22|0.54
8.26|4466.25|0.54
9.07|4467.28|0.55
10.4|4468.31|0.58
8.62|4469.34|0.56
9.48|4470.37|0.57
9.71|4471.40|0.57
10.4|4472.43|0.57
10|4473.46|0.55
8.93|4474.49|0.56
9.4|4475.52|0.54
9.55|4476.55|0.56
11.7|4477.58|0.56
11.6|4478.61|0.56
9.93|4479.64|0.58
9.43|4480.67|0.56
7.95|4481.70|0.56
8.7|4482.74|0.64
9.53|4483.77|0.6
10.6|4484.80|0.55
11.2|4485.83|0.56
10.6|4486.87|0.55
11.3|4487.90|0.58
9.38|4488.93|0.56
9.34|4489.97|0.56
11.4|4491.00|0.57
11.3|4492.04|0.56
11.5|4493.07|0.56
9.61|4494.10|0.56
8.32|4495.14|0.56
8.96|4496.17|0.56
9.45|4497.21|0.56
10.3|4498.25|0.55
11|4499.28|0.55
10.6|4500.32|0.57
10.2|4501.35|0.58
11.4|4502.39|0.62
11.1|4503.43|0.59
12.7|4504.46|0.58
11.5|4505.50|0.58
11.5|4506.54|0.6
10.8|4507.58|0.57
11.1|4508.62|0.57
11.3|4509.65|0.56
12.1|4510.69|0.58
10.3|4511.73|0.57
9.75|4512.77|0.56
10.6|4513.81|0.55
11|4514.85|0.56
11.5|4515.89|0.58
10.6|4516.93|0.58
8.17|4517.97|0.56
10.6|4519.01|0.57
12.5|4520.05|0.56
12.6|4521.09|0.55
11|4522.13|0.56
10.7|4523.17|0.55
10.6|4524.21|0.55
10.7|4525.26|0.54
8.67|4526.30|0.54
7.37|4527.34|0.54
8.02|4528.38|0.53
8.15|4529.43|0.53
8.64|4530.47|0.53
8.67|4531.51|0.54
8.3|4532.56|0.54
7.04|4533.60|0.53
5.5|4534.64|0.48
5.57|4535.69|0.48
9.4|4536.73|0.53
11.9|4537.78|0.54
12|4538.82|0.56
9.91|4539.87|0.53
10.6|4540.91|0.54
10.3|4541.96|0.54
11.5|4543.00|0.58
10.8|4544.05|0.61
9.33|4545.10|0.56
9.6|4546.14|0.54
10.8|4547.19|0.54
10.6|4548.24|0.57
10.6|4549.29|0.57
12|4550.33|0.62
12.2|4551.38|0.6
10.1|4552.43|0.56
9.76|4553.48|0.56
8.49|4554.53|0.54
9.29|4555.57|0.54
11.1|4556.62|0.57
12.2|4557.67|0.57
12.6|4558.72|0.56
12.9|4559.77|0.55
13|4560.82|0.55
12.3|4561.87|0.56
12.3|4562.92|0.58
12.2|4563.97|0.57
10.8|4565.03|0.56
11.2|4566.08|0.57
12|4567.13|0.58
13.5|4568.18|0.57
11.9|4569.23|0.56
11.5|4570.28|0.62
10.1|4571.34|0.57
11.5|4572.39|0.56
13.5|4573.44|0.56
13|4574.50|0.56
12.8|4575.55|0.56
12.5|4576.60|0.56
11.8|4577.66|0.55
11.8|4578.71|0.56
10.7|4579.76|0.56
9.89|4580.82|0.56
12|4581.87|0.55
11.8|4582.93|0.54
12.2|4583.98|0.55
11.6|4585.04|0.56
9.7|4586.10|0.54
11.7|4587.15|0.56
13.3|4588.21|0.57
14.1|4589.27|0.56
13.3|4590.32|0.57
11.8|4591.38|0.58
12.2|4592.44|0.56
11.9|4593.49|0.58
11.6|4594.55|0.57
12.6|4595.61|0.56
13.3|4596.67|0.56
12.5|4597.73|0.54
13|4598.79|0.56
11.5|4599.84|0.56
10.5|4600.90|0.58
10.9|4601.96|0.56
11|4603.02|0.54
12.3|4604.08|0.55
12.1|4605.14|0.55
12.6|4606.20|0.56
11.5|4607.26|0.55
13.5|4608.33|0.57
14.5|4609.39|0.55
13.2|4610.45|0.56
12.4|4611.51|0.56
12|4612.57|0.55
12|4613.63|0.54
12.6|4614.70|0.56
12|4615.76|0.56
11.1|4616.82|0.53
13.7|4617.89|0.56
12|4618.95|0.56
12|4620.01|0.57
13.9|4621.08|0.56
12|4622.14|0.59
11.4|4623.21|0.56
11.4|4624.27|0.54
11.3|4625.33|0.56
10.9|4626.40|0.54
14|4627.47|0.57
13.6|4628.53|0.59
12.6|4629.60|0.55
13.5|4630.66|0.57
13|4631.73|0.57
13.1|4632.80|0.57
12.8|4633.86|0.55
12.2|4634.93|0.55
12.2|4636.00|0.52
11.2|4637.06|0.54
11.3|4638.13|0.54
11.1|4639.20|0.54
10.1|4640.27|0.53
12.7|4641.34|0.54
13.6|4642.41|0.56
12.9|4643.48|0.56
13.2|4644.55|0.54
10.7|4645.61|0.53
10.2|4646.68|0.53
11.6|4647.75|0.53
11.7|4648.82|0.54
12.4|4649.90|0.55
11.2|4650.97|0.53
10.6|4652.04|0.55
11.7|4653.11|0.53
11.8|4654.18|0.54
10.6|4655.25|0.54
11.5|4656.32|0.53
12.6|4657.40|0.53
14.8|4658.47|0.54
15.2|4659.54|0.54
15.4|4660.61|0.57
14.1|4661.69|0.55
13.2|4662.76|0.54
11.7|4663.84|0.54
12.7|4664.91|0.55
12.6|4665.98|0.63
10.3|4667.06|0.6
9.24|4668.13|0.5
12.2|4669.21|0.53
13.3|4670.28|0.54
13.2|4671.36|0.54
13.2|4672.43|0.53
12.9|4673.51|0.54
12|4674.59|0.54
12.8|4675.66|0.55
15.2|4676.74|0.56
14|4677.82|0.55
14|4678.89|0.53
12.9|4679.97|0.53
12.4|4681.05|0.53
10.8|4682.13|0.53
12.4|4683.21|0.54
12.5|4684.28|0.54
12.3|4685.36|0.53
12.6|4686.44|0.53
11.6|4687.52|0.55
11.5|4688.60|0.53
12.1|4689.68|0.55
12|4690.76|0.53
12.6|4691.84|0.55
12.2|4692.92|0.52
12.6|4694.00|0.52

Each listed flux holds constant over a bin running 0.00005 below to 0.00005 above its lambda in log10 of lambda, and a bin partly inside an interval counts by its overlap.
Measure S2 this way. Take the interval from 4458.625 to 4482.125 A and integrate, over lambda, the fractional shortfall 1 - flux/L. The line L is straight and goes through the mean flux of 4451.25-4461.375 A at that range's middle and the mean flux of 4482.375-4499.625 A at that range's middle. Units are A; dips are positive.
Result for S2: -3.4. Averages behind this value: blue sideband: 6.56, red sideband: 10.2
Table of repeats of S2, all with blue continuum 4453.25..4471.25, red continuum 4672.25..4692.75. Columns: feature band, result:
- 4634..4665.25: -0.92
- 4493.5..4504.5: -2.24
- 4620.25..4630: -0.87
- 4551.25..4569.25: -3.01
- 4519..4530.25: -1.19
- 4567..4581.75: -2.48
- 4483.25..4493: -2.72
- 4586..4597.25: -1.97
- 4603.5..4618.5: -2.08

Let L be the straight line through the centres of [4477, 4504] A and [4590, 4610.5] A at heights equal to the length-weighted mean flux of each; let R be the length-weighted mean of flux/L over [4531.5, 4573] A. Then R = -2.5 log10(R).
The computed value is 0.07 mag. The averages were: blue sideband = 10.3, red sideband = 12.3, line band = 10.7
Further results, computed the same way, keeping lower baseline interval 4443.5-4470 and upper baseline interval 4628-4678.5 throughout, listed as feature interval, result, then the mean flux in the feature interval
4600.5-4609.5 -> -0.057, 12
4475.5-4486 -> -0.146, 9.96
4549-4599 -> -0.108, 11.8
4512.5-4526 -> -0.133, 10.8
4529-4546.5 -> 0.078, 9.26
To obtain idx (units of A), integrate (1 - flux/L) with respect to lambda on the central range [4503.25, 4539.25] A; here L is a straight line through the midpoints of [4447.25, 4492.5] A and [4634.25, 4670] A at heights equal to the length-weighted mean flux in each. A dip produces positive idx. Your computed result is -0.7 A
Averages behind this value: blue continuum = 8.98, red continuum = 12.1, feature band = 10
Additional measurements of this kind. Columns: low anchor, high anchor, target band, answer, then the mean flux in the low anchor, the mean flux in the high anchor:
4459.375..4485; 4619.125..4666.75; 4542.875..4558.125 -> 0.2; 9.28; 12.3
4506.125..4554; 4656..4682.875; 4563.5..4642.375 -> -4.0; 10.1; 12.9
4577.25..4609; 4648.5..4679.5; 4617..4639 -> -0.1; 12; 12.6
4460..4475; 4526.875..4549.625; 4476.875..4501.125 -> -2.8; 9.02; 9.29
